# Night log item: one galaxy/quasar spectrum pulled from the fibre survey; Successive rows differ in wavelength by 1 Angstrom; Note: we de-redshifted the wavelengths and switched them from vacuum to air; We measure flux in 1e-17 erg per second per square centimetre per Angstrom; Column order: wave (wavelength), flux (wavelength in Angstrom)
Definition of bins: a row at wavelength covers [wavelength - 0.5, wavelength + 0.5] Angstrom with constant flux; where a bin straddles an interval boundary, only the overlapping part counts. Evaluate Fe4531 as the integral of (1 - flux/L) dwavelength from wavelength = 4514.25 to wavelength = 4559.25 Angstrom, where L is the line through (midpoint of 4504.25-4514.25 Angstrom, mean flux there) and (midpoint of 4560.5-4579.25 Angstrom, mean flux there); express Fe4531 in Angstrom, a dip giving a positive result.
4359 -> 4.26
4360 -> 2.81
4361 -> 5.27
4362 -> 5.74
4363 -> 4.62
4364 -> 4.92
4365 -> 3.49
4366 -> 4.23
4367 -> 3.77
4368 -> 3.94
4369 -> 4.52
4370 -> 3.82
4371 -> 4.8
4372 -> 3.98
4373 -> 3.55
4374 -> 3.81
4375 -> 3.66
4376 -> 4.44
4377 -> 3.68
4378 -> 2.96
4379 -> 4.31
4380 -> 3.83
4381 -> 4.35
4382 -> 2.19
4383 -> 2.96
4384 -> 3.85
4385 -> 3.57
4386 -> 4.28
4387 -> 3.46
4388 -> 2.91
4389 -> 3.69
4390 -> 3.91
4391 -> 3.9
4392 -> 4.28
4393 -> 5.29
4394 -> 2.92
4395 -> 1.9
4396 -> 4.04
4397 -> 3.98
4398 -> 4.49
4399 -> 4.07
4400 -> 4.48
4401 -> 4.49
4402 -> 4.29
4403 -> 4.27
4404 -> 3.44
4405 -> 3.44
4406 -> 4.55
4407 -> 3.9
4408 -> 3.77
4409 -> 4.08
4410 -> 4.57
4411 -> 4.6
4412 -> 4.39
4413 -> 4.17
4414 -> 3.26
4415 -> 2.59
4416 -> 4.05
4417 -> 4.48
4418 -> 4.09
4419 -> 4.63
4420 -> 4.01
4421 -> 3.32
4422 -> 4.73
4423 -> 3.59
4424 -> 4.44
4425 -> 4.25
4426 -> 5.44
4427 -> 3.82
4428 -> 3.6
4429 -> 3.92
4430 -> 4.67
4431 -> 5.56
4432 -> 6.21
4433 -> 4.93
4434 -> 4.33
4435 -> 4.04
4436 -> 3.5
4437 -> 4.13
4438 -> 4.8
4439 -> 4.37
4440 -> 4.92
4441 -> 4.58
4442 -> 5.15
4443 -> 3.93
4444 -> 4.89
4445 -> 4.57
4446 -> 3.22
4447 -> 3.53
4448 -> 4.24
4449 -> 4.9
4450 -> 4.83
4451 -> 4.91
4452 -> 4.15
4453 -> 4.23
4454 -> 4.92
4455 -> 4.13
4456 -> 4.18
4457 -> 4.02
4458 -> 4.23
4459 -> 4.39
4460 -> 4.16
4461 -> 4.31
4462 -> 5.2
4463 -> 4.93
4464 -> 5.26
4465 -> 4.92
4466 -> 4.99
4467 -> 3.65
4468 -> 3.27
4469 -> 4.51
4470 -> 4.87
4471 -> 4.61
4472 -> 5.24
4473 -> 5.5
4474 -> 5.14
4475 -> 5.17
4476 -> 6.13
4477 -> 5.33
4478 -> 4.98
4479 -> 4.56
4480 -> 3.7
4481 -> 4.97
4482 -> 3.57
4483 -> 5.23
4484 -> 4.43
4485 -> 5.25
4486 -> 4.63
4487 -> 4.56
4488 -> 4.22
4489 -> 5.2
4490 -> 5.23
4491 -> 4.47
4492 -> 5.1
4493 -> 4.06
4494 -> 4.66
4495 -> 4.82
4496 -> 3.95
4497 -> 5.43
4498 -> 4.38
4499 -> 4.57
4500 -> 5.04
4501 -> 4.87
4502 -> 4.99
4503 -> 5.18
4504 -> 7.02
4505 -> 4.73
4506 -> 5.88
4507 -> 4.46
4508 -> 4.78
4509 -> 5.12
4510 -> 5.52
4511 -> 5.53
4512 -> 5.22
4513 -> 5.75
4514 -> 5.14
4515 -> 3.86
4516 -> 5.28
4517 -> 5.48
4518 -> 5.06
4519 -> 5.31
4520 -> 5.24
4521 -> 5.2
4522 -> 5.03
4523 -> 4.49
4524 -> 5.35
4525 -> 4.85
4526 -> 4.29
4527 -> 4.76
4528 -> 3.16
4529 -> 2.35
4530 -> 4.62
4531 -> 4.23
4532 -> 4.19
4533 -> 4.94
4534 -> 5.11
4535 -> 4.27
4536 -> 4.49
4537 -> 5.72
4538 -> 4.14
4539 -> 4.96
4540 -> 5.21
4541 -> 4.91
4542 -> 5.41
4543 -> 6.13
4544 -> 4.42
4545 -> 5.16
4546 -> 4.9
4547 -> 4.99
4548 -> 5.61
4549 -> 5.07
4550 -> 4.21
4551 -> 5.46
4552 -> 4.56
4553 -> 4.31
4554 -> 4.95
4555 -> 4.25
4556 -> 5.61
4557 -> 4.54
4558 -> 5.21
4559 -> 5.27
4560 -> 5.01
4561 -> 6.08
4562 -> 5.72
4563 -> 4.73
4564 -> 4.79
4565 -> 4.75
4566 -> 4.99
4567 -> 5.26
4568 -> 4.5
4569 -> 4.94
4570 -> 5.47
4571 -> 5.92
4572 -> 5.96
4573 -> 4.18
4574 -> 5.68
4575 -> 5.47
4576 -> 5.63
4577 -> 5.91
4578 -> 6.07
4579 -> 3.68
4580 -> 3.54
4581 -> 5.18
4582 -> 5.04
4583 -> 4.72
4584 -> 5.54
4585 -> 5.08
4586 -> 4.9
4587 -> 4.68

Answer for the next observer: 3.9 Angstrom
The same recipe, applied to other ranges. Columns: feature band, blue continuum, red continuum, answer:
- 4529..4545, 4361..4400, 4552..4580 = 0.46 Angstrom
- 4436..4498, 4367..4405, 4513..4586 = -3.05 Angstrom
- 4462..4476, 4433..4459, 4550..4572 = -1.04 Angstrom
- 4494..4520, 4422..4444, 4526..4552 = -2.41 Angstrom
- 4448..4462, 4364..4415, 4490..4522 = 0.31 Angstrom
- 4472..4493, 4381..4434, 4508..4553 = -1.45 Angstrom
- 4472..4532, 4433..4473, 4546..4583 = -1.82 Angstrom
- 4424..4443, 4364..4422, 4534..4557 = -1.67 Angstrom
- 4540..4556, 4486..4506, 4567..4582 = 0.24 Angstrom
